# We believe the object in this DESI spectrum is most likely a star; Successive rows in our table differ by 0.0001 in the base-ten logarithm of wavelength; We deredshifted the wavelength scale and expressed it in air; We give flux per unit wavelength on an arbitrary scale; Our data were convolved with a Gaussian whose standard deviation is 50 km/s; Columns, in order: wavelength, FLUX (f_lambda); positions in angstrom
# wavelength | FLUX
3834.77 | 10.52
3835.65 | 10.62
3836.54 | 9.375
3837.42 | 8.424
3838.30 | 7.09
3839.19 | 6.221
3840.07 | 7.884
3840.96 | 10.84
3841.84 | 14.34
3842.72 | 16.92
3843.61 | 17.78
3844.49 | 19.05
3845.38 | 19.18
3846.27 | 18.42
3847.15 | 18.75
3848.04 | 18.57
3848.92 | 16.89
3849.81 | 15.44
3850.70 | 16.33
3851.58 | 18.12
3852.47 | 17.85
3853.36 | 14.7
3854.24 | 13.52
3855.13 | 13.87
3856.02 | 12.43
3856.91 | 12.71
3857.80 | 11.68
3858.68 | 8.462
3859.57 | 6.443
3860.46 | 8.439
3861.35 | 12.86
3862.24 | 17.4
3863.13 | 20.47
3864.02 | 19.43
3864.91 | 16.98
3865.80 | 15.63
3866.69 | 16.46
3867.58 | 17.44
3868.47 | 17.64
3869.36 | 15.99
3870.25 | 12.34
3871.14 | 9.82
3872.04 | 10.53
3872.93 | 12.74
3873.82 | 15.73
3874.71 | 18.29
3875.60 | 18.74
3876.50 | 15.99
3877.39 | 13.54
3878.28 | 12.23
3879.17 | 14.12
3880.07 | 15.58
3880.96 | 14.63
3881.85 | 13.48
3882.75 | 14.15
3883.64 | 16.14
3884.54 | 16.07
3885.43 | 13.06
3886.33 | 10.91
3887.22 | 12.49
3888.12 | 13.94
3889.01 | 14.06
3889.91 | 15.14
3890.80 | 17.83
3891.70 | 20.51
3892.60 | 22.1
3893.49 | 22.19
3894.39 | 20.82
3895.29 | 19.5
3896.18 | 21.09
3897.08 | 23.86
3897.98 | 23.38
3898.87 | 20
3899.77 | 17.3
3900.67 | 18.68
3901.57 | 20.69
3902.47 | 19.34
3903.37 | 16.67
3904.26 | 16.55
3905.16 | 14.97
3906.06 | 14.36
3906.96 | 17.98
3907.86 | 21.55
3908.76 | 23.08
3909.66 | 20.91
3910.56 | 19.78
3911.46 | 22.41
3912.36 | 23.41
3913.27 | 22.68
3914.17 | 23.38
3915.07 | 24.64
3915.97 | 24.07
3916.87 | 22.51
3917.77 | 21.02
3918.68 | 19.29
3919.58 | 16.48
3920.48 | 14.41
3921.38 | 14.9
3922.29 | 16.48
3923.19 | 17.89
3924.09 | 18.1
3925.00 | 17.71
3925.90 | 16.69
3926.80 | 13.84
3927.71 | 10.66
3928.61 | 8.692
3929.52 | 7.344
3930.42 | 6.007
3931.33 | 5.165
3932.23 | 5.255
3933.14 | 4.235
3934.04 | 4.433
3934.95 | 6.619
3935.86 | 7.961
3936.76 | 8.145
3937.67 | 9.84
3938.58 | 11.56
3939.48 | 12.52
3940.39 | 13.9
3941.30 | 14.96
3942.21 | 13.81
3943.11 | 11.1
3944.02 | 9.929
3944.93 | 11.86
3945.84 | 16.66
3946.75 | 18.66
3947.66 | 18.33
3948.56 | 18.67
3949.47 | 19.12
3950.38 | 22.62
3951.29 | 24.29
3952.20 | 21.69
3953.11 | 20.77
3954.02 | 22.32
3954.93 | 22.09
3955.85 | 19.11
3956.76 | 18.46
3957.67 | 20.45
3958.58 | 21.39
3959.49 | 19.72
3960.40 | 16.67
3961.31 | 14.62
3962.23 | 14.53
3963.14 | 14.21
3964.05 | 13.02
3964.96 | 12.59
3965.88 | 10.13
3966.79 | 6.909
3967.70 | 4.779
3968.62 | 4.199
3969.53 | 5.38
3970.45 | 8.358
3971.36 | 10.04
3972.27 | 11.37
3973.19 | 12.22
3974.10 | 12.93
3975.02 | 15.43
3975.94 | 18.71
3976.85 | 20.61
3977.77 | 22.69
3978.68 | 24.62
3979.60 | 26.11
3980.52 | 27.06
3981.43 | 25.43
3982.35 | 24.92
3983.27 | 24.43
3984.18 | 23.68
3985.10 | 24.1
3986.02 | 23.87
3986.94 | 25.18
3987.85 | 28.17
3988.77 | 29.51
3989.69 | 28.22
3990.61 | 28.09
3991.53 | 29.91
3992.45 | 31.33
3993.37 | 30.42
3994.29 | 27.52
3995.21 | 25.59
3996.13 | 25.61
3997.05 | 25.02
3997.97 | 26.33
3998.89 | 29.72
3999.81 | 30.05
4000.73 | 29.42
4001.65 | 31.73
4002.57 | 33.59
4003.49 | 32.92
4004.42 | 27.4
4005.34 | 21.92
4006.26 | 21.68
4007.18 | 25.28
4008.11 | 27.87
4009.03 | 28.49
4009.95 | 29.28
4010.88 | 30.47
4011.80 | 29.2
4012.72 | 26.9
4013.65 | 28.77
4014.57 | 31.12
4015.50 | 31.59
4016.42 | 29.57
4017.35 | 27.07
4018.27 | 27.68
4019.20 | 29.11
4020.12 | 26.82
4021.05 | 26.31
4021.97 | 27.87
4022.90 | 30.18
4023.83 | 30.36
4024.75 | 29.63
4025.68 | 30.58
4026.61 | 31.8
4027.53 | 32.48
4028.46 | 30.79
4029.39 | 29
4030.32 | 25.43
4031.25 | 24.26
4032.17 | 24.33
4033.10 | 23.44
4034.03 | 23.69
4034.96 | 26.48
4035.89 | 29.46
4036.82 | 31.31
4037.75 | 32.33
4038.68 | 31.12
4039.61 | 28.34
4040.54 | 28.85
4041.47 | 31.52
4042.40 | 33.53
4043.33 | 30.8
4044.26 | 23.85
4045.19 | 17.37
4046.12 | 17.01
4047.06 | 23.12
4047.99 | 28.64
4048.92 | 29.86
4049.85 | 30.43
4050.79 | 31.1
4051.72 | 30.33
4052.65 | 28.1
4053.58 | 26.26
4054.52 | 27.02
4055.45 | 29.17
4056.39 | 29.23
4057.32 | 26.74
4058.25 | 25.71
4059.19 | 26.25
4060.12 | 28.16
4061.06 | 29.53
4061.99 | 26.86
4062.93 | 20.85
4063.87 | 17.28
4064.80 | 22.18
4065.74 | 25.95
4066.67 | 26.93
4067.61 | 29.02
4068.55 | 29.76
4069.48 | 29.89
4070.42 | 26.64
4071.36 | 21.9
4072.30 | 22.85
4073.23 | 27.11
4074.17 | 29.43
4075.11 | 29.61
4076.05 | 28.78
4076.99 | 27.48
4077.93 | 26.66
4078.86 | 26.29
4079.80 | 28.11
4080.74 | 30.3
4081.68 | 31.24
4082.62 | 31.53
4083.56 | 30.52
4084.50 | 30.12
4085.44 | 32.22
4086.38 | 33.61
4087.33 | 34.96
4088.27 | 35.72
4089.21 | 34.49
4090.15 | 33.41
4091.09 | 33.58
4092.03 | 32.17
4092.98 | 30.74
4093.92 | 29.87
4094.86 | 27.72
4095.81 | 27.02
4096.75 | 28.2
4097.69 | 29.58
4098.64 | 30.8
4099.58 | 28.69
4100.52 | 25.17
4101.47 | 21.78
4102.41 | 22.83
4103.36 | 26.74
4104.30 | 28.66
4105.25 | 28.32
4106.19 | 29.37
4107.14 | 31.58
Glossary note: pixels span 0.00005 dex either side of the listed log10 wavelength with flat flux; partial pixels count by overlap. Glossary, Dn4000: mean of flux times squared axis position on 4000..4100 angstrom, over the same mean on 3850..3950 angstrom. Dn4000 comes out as 1.97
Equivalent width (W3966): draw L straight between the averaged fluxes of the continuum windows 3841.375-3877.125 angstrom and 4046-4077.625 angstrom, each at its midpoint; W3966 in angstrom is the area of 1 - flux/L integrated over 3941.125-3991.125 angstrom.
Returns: 7.7 angstrom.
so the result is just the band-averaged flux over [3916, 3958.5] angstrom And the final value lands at 14.9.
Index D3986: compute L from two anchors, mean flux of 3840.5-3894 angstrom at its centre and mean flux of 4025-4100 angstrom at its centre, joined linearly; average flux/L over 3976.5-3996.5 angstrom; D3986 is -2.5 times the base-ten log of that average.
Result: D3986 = -0.13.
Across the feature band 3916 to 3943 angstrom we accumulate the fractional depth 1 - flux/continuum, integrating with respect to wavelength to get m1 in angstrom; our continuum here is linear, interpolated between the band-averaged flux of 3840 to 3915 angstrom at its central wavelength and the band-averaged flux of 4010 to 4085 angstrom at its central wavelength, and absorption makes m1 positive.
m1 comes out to 9.9 angstrom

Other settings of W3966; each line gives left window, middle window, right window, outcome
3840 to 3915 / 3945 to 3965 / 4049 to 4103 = 2.41 angstrom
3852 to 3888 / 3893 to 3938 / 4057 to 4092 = 1.58 angstrom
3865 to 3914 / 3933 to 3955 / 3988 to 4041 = 7.55 angstrom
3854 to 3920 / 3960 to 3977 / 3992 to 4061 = 8.49 angstrom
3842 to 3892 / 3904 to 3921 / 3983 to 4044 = -0.87 angstrom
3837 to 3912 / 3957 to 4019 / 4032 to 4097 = 1.84 angstrom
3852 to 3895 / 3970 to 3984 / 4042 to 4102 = 1.79 angstrom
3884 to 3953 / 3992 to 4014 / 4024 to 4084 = -4.56 angstrom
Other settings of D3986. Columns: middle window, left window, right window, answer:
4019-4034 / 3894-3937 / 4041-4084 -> -0.15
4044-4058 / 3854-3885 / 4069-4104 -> 0.01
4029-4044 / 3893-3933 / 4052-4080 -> -0.14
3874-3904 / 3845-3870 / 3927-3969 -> -0.17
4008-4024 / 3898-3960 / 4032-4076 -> -0.21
